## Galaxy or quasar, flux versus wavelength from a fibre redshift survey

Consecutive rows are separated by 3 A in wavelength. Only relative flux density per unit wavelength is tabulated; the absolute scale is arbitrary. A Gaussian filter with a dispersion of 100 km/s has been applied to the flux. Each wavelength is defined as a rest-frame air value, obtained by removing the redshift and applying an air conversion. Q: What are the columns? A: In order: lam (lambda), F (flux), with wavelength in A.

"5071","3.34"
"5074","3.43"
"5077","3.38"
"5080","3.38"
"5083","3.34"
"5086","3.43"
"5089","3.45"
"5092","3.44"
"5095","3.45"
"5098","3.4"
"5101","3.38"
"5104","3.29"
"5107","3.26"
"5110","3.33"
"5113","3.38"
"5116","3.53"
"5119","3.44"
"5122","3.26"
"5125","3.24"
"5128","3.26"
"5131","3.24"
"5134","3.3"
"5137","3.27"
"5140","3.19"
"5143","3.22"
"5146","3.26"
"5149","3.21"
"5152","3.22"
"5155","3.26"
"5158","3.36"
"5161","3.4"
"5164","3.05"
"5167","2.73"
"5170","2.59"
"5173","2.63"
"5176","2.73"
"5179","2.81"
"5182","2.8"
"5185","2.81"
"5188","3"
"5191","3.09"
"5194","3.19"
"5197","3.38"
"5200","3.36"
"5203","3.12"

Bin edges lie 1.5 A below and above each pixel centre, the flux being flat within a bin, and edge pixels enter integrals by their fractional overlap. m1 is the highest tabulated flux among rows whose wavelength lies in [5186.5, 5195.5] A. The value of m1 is 3.19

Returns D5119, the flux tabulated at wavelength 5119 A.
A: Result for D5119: 3.44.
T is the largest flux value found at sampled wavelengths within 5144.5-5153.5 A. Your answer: 3.26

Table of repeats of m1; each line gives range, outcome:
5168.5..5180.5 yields 2.81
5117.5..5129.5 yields 3.44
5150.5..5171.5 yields 3.4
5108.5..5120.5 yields 3.53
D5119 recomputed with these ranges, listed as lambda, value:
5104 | 3.29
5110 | 3.33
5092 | 3.44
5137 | 3.27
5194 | 3.19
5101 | 3.38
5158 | 3.36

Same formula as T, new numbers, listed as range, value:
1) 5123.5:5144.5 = 3.3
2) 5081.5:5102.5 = 3.45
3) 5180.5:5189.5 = 3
